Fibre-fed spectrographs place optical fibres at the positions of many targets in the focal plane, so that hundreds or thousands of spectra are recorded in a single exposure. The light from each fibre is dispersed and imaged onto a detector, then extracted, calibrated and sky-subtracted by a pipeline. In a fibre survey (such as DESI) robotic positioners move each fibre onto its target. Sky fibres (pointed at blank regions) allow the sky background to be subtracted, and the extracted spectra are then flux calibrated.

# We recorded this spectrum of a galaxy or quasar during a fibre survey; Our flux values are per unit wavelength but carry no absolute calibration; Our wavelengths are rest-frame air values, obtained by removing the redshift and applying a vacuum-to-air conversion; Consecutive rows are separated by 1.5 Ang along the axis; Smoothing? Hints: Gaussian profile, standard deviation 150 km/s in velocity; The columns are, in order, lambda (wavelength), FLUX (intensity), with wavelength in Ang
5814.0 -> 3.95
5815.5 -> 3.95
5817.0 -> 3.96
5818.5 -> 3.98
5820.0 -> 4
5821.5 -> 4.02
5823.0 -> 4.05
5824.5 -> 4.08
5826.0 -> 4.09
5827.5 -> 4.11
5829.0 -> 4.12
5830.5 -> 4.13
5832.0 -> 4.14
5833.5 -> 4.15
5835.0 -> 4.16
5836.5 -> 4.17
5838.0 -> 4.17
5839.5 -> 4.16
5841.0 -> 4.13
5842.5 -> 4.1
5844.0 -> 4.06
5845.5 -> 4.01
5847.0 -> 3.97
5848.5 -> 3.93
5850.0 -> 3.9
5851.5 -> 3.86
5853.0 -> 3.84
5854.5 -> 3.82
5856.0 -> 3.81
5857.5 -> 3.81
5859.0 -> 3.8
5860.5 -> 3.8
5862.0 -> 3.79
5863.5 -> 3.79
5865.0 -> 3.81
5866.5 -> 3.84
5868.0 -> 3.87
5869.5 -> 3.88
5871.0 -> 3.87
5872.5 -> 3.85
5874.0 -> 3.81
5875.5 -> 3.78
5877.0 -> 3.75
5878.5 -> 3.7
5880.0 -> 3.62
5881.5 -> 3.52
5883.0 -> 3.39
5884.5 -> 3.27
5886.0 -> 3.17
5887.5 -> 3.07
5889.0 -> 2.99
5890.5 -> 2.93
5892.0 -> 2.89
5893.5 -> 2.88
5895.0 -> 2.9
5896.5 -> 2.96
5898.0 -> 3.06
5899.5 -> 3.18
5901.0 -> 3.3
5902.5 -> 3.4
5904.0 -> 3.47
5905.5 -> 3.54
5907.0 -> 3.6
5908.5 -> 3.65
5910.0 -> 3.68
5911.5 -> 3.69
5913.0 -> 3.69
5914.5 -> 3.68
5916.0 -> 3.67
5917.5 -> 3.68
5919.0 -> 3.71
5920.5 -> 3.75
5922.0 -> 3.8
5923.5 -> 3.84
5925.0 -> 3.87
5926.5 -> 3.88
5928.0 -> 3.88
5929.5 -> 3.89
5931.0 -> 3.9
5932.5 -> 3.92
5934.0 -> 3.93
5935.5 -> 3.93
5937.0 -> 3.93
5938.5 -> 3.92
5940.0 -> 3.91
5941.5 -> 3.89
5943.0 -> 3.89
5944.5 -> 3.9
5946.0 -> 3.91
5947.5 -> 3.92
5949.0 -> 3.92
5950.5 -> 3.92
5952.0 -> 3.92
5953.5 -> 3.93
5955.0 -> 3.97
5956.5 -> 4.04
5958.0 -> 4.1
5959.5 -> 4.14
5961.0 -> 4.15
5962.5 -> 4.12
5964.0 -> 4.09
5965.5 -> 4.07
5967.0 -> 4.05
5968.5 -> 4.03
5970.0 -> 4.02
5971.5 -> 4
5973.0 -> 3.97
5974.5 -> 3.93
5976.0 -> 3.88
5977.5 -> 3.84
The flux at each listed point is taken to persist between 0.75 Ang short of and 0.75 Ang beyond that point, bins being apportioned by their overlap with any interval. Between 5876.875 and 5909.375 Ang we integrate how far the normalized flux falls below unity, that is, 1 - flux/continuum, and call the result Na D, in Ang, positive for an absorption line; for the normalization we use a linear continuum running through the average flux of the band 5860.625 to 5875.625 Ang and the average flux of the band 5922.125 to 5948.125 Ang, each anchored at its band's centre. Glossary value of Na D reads 4.88 Ang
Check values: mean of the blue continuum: 3.83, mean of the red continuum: 3.9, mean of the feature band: 3.28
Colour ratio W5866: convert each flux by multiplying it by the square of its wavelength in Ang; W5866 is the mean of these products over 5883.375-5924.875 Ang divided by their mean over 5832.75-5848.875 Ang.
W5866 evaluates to 0.85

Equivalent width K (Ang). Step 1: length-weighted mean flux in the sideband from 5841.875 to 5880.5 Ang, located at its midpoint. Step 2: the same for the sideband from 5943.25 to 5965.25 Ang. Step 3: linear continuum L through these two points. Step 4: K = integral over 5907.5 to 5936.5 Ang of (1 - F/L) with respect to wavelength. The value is 1.2 Ang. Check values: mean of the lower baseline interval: 3.85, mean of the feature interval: 3.79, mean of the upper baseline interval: 4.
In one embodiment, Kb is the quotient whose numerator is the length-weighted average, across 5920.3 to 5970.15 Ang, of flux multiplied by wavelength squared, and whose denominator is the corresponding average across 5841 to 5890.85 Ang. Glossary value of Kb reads 1.09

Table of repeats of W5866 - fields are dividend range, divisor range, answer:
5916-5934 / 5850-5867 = 1.02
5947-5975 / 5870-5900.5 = 1.24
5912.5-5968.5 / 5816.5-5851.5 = 1.00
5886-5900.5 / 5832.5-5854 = 0.75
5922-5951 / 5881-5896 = 1.28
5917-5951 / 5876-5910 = 1.19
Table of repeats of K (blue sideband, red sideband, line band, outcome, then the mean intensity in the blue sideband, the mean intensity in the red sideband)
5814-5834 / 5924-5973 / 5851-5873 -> 1.1 Ang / 4.05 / 3.97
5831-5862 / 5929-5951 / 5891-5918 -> 3.9 Ang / 3.99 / 3.91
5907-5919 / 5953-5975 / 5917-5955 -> -0.4 Ang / 3.67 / 4.04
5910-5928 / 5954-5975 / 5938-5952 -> 0.0 Ang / 3.75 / 4.05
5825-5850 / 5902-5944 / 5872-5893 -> 2.8 Ang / 4.09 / 3.77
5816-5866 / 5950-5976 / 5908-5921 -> 1.0 Ang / 3.99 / 4.02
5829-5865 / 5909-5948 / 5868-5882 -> 0.6 Ang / 3.98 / 3.83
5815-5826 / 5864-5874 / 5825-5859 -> -0.7 Ang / 4.01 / 3.85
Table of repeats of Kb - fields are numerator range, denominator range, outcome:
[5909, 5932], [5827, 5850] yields 0.95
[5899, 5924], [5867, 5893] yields 1.05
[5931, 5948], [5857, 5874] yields 1.05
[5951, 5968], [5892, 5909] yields 1.27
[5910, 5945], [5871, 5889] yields 1.10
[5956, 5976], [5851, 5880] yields 1.10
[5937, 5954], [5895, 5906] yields 1.23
